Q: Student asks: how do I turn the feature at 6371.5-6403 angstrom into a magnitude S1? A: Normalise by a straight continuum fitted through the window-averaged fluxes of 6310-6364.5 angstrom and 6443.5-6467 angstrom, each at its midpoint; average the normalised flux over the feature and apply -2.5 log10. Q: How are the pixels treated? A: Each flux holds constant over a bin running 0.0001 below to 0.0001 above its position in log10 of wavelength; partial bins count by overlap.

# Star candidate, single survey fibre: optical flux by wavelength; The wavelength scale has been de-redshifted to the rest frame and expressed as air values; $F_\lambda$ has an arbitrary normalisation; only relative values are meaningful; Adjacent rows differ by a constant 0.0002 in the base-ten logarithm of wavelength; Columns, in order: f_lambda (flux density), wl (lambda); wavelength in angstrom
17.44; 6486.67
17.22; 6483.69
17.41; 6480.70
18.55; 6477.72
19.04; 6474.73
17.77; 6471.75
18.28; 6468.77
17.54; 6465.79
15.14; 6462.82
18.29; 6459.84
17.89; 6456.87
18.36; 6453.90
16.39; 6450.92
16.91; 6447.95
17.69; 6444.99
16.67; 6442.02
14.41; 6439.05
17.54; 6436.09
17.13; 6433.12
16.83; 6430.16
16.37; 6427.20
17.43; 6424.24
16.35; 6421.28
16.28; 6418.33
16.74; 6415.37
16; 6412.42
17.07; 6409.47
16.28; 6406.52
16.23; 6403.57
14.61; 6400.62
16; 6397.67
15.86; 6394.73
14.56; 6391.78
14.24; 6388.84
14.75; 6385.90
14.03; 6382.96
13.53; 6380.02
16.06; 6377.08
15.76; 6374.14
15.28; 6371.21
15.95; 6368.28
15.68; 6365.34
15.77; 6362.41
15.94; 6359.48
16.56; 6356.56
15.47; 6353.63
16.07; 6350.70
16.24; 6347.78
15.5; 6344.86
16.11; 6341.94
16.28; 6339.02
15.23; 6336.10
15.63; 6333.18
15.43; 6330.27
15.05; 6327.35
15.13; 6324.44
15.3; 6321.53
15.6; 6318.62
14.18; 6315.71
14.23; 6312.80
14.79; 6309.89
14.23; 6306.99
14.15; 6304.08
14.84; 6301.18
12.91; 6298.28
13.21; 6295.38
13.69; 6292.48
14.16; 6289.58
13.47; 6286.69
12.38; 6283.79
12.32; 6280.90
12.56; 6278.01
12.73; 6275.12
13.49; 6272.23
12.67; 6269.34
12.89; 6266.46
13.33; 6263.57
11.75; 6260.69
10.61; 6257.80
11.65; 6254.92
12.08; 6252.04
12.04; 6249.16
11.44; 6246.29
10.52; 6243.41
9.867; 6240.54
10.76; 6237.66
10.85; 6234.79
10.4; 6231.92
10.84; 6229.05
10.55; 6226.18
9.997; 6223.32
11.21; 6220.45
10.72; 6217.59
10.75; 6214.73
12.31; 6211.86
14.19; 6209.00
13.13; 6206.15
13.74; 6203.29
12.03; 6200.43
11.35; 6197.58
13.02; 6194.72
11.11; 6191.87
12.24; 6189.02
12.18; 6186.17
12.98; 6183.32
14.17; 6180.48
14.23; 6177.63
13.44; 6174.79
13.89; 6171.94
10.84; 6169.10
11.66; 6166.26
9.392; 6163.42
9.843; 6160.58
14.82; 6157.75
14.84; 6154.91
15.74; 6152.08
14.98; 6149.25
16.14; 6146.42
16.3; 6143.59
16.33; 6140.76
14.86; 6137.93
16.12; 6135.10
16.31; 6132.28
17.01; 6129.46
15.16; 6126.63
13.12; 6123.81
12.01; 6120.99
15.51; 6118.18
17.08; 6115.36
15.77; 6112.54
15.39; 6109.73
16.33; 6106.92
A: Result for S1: 0.09 mag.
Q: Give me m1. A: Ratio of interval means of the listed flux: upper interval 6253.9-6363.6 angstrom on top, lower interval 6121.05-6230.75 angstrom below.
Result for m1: 1.1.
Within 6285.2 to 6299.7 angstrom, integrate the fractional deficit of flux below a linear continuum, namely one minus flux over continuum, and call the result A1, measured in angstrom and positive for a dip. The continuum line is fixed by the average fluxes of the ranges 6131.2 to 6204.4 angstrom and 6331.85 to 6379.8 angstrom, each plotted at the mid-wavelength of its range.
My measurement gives 1.5 angstrom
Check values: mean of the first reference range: 13.5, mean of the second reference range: 15.8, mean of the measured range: 13.5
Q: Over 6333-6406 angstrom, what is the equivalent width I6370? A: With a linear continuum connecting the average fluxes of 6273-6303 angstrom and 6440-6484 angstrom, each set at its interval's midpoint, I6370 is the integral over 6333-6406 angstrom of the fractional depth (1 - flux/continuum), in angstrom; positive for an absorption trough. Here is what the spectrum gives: -1.36 angstrom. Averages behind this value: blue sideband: 13.2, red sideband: 17.5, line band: 15.5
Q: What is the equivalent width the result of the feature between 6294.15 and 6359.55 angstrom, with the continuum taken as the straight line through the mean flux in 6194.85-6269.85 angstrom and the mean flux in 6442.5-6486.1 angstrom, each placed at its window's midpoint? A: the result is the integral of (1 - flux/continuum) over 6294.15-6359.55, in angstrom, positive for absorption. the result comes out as -5.0 angstrom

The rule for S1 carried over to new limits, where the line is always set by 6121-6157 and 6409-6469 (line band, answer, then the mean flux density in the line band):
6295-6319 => 0.14 mag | 14.2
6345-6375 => 0.04 mag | 15.9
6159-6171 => 0.41 mag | 10.6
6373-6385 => 0.12 mag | 14.8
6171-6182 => 0.12 mag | 13.9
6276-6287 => 0.27 mag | 12.6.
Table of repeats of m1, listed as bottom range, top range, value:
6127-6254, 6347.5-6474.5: 1.27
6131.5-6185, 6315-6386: 1.11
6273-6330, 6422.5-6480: 1.24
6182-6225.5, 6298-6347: 1.25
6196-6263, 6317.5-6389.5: 1.35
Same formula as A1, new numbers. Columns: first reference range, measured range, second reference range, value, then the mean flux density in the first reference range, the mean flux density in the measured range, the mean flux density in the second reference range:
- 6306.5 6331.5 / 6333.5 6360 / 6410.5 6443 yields -1.0 angstrom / 14.9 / 15.9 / 16.5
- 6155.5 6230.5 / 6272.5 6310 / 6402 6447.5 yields 1.6 angstrom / 12.1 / 13.5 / 16.6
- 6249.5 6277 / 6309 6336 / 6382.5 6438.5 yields -2.4 angstrom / 12.3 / 15.1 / 16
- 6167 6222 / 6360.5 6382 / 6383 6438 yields 0.0 angstrom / 12.5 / 15.4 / 16.1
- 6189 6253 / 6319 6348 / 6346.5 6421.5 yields -2.4 angstrom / 11.5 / 15.6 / 15.7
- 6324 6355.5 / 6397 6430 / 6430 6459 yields 0.6 angstrom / 15.7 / 16.3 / 17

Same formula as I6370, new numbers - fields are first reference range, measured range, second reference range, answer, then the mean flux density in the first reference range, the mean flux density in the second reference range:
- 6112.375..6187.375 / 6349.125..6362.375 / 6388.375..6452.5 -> -0.2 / 14.2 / 16.3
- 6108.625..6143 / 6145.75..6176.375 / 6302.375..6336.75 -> 4.3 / 15.4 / 14.9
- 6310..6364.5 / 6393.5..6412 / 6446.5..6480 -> 0.7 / 15.5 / 17.6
